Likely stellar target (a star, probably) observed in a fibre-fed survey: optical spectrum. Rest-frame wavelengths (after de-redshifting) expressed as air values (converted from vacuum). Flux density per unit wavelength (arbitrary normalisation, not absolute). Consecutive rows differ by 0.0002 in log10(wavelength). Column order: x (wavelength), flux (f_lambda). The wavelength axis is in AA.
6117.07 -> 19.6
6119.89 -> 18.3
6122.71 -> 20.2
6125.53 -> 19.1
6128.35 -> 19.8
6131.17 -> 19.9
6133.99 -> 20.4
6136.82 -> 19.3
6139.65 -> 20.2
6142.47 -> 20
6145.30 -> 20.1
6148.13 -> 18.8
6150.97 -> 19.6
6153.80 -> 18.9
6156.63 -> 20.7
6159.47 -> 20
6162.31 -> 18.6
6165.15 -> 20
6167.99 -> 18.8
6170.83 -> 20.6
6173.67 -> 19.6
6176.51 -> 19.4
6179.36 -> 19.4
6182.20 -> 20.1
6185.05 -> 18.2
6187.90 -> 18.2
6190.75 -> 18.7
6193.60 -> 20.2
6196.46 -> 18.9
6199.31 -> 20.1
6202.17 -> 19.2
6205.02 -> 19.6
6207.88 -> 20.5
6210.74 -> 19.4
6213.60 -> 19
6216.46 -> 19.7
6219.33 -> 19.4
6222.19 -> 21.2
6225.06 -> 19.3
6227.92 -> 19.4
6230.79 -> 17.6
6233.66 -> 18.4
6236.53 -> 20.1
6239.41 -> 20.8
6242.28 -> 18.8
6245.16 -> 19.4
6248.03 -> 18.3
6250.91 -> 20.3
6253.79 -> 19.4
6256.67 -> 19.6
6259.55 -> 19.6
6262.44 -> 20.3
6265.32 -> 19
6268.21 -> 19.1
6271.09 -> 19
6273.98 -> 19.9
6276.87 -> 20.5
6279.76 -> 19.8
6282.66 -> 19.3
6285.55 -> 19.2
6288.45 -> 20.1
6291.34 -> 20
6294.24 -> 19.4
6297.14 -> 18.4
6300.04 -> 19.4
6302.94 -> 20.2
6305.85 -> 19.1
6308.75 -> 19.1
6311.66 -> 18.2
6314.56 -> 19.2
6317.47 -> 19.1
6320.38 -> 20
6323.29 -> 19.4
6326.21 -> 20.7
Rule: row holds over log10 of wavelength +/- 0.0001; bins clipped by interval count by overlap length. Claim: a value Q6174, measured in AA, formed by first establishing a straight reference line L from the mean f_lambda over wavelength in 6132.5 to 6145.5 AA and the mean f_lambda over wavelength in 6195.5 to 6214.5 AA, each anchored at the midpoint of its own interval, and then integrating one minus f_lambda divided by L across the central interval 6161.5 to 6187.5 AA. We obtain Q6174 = 0.5 AA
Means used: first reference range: 20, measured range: 19.4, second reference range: 19.6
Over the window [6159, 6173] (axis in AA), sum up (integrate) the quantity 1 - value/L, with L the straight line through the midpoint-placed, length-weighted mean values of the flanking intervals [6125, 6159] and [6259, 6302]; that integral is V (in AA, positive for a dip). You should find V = 0.11 AA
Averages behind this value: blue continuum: 19.8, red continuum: 19.5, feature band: 19.6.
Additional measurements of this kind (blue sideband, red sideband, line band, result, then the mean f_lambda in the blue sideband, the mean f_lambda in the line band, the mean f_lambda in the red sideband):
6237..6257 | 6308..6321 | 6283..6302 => -0.21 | 19.5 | 19.4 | 19.1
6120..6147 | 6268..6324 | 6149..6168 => 0.19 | 19.8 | 19.5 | 19.4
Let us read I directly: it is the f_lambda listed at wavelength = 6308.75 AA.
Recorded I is 19.1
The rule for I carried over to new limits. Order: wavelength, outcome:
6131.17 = 19.9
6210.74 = 19.4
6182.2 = 20.1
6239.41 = 20.8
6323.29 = 19.4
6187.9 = 18.2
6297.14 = 18.4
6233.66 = 18.4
